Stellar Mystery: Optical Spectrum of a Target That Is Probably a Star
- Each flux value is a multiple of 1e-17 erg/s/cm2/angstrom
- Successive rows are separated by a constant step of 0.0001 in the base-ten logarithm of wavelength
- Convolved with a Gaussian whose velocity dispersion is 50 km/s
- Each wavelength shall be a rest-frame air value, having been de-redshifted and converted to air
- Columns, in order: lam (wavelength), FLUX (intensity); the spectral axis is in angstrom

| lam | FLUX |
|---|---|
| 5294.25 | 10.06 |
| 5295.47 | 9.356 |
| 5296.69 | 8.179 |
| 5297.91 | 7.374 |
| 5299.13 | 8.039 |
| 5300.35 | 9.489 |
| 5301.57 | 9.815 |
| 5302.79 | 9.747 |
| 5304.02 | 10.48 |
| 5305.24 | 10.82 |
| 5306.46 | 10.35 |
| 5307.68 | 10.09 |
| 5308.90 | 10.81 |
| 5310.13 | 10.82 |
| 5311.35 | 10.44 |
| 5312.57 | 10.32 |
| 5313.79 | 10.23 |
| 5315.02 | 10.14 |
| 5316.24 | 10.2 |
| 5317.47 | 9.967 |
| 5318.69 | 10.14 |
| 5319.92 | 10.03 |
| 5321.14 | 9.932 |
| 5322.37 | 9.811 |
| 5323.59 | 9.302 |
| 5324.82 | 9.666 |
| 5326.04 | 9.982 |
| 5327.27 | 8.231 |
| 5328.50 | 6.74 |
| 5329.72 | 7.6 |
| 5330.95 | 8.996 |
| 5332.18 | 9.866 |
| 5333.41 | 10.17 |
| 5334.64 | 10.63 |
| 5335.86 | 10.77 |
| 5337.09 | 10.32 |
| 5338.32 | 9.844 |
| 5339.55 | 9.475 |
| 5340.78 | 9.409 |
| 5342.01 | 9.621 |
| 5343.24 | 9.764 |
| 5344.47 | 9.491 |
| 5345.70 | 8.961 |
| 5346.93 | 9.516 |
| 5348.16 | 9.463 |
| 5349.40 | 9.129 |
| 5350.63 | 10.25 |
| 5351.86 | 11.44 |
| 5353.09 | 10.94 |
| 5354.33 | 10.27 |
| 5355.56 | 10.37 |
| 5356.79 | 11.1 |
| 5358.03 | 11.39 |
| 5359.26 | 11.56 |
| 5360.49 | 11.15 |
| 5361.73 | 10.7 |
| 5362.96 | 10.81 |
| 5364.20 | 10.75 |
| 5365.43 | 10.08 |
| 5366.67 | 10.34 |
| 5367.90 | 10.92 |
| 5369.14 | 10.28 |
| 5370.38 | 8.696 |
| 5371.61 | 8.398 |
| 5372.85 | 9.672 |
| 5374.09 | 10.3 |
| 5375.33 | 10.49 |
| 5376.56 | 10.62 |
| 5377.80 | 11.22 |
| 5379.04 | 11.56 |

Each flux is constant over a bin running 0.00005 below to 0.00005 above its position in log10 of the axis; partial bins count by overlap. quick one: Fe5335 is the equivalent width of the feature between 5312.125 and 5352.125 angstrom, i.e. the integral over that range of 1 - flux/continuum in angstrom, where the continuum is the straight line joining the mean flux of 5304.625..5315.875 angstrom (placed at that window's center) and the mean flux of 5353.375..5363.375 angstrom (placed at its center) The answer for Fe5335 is 3.8 angstrom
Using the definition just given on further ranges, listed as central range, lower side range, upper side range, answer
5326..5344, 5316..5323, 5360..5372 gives 1.2 angstrom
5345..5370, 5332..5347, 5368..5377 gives -1.6 angstrom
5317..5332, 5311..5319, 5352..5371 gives 1.6 angstrom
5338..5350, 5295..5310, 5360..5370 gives 0.9 angstrom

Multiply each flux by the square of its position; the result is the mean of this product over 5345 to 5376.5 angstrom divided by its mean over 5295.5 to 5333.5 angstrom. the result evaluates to 1.09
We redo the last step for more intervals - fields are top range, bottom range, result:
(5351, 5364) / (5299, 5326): 1.11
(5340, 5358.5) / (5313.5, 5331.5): 1.08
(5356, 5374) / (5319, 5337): 1.12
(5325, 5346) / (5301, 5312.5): 0.92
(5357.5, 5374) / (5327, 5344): 1.11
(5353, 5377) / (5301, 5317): 1.03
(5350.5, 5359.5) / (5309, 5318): 1.07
